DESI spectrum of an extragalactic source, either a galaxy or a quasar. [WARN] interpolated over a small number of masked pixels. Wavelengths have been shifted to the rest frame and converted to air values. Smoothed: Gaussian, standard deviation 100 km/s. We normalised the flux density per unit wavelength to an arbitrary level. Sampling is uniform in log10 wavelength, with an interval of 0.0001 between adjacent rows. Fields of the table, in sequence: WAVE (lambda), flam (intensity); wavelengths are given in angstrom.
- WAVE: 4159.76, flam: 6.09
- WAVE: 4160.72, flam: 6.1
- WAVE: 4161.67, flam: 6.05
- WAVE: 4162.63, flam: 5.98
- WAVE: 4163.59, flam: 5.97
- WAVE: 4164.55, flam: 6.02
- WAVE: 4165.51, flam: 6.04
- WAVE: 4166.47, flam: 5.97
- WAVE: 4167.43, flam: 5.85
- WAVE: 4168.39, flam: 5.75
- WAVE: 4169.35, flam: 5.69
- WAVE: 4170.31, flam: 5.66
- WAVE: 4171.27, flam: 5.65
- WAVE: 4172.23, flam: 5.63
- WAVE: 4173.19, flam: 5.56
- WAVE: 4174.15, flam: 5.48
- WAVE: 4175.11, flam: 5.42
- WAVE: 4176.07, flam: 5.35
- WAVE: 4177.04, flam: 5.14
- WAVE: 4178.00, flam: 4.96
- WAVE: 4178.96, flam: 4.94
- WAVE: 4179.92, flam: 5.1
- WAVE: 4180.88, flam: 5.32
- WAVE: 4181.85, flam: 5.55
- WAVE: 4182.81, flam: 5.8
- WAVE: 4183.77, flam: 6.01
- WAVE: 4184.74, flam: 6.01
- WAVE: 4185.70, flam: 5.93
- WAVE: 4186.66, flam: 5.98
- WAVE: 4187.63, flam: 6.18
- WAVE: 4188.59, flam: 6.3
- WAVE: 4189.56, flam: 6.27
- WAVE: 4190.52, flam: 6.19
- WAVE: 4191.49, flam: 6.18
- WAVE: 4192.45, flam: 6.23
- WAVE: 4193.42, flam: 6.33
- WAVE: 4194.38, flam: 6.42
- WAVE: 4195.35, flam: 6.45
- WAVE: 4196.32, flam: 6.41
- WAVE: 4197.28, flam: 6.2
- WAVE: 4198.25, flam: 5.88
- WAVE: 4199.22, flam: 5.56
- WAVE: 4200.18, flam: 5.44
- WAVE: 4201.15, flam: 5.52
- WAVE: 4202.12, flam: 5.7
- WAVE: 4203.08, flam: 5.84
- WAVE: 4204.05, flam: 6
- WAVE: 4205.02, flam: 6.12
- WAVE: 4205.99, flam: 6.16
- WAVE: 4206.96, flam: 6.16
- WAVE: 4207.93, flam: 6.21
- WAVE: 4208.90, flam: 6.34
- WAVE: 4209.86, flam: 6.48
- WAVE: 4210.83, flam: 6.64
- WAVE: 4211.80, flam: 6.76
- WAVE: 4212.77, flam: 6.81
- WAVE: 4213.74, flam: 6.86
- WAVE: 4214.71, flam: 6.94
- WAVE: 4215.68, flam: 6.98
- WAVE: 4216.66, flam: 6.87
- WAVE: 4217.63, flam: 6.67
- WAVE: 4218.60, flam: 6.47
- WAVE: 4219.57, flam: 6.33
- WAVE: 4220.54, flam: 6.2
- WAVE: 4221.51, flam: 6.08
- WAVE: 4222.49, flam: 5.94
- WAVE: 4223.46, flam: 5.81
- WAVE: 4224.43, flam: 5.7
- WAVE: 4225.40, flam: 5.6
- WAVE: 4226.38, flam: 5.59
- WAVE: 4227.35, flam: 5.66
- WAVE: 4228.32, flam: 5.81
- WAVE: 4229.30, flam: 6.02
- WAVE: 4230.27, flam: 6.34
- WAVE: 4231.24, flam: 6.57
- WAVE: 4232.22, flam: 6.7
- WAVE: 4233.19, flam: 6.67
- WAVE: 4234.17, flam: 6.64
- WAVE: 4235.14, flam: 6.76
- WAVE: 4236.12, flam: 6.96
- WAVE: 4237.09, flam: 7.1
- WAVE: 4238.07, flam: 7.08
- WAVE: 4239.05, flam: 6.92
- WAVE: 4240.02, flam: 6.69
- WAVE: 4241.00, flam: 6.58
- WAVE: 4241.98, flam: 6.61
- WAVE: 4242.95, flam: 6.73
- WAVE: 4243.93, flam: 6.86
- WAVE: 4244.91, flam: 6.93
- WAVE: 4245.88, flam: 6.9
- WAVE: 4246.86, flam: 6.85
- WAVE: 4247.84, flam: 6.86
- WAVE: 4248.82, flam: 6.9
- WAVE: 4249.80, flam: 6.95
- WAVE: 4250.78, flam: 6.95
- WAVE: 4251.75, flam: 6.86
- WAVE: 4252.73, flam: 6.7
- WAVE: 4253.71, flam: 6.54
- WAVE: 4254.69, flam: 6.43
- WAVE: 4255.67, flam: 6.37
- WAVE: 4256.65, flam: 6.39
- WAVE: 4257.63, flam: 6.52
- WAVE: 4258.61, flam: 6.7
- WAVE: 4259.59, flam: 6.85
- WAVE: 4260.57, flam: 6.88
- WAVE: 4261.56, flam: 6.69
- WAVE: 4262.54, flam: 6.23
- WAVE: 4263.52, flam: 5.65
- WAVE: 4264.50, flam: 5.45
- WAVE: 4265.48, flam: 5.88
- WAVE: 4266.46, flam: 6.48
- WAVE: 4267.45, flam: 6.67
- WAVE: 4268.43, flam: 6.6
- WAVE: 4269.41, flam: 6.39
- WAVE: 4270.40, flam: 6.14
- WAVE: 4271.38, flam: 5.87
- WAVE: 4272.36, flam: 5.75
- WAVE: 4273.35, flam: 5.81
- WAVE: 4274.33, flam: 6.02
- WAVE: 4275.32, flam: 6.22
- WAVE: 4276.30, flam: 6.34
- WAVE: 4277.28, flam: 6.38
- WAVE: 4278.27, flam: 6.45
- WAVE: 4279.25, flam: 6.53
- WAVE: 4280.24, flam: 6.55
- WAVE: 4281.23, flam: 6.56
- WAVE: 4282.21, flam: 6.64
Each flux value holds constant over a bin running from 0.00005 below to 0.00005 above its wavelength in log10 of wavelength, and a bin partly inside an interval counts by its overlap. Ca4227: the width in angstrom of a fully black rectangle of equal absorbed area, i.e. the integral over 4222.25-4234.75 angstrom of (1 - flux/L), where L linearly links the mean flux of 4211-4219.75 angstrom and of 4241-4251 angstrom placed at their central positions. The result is 1.3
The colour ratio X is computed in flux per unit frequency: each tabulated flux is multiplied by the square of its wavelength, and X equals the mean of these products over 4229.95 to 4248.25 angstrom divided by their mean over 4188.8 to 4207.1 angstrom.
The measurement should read 1.14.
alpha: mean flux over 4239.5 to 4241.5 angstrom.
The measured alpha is 6.64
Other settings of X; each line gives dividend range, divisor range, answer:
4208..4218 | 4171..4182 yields 1.28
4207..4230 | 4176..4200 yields 1.09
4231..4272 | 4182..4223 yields 1.08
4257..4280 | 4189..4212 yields 1.06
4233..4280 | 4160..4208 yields 1.16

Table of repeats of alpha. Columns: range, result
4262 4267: 5.95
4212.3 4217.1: 6.88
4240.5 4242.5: 6.6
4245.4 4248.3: 6.86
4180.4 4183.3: 5.56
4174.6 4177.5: 5.3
